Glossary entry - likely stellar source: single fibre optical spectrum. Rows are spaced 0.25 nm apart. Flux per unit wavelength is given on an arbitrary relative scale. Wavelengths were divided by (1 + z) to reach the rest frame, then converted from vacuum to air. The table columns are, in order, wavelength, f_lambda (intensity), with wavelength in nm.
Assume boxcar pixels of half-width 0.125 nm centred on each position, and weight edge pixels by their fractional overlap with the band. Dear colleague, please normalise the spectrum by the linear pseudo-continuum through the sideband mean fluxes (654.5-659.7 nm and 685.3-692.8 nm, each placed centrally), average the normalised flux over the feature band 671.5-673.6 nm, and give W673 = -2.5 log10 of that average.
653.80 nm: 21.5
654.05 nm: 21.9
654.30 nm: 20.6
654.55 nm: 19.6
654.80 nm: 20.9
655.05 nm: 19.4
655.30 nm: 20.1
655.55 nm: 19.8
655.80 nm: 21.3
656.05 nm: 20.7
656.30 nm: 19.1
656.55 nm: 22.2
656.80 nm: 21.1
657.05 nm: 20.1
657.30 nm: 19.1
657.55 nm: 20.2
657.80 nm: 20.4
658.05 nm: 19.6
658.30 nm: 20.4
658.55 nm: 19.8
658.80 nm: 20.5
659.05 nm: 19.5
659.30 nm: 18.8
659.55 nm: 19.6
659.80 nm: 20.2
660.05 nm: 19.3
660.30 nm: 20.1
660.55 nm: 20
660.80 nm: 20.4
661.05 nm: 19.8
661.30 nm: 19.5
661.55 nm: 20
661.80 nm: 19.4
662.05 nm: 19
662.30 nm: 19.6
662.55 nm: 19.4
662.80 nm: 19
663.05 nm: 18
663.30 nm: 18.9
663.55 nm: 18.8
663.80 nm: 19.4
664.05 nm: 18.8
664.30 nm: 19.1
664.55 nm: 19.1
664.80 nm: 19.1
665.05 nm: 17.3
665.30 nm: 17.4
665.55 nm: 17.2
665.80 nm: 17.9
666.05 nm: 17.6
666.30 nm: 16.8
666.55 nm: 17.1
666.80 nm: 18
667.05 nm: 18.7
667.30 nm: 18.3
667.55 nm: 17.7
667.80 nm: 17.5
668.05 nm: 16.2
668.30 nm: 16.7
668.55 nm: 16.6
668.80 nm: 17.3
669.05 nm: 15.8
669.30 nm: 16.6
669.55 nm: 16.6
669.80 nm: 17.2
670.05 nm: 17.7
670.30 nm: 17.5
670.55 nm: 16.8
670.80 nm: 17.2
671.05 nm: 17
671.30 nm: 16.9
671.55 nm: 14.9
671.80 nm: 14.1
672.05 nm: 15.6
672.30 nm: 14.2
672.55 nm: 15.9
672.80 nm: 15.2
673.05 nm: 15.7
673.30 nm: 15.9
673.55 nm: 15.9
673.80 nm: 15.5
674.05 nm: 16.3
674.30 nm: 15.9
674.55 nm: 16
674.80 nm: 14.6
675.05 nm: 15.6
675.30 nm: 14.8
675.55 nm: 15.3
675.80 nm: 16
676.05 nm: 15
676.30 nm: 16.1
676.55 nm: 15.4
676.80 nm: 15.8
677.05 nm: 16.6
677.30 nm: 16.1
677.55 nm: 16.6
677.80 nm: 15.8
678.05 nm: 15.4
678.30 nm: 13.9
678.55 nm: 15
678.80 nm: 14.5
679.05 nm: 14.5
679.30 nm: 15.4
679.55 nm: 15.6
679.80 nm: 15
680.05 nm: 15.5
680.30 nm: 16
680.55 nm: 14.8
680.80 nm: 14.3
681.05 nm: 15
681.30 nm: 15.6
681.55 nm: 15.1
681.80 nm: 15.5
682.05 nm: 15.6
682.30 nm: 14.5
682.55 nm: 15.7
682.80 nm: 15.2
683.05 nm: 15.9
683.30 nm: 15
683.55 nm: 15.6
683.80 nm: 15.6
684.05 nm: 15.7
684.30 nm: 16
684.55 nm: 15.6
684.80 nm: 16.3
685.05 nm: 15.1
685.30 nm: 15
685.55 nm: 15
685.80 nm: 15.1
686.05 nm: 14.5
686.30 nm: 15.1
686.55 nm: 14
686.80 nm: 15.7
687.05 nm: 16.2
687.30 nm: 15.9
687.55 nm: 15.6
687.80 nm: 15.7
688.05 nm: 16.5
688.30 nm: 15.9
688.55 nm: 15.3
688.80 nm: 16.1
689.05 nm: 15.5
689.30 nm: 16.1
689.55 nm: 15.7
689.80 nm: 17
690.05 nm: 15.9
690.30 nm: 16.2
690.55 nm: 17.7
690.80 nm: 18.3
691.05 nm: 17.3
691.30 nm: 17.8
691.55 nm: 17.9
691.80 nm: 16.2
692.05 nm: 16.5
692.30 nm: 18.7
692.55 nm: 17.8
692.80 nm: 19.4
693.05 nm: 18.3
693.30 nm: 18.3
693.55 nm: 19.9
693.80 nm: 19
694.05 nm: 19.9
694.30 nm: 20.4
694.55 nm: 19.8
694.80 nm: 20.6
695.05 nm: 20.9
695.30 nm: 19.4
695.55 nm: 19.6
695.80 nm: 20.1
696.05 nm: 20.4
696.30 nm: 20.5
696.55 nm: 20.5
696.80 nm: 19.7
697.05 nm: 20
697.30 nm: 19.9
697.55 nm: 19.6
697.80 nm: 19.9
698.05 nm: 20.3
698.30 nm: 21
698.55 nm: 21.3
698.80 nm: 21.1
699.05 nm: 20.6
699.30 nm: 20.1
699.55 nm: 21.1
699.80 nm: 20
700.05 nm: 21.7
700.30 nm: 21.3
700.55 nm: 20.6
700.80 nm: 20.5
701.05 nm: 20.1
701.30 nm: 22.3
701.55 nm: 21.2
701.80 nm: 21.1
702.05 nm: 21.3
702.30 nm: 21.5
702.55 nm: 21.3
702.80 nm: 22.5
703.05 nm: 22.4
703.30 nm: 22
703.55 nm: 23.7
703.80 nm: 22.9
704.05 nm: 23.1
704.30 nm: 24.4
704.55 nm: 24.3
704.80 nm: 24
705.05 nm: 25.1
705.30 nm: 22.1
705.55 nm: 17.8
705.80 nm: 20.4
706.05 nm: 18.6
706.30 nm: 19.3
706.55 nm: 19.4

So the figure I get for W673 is 0.195 mag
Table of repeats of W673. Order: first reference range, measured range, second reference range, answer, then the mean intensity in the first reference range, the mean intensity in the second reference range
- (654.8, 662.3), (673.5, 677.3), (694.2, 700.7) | 0.27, 20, 20.4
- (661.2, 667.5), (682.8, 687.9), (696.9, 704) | 0.28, 18.5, 21.1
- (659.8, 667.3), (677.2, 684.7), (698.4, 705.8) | 0.30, 18.8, 21.7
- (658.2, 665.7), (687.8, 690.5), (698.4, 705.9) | 0.29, 19.2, 21.7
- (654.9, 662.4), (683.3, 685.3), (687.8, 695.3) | 0.17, 20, 17.7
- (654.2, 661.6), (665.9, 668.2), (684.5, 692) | 0.08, 20.1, 16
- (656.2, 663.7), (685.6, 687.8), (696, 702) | 0.31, 19.7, 20.6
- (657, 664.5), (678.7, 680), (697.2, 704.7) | 0.33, 19.5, 21.5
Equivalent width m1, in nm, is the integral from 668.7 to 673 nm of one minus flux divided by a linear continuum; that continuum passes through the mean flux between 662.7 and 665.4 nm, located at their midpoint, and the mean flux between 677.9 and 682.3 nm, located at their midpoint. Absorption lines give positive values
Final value 0.22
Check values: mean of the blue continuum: 18.6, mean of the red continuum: 15.1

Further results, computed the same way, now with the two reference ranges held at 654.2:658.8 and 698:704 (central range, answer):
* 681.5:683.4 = 0.51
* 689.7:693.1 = 0.59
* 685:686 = 0.28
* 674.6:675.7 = 0.30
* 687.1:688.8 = 0.42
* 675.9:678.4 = 0.61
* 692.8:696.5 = 0.25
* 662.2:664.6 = 0.17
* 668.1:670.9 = 0.50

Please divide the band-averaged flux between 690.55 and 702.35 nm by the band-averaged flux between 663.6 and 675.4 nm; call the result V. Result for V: 1.18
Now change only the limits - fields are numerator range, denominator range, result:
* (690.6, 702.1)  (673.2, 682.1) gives 1.28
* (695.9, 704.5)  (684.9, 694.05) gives 1.28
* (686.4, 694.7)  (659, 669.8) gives 0.93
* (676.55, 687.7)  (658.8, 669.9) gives 0.83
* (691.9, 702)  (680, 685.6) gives 1.31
